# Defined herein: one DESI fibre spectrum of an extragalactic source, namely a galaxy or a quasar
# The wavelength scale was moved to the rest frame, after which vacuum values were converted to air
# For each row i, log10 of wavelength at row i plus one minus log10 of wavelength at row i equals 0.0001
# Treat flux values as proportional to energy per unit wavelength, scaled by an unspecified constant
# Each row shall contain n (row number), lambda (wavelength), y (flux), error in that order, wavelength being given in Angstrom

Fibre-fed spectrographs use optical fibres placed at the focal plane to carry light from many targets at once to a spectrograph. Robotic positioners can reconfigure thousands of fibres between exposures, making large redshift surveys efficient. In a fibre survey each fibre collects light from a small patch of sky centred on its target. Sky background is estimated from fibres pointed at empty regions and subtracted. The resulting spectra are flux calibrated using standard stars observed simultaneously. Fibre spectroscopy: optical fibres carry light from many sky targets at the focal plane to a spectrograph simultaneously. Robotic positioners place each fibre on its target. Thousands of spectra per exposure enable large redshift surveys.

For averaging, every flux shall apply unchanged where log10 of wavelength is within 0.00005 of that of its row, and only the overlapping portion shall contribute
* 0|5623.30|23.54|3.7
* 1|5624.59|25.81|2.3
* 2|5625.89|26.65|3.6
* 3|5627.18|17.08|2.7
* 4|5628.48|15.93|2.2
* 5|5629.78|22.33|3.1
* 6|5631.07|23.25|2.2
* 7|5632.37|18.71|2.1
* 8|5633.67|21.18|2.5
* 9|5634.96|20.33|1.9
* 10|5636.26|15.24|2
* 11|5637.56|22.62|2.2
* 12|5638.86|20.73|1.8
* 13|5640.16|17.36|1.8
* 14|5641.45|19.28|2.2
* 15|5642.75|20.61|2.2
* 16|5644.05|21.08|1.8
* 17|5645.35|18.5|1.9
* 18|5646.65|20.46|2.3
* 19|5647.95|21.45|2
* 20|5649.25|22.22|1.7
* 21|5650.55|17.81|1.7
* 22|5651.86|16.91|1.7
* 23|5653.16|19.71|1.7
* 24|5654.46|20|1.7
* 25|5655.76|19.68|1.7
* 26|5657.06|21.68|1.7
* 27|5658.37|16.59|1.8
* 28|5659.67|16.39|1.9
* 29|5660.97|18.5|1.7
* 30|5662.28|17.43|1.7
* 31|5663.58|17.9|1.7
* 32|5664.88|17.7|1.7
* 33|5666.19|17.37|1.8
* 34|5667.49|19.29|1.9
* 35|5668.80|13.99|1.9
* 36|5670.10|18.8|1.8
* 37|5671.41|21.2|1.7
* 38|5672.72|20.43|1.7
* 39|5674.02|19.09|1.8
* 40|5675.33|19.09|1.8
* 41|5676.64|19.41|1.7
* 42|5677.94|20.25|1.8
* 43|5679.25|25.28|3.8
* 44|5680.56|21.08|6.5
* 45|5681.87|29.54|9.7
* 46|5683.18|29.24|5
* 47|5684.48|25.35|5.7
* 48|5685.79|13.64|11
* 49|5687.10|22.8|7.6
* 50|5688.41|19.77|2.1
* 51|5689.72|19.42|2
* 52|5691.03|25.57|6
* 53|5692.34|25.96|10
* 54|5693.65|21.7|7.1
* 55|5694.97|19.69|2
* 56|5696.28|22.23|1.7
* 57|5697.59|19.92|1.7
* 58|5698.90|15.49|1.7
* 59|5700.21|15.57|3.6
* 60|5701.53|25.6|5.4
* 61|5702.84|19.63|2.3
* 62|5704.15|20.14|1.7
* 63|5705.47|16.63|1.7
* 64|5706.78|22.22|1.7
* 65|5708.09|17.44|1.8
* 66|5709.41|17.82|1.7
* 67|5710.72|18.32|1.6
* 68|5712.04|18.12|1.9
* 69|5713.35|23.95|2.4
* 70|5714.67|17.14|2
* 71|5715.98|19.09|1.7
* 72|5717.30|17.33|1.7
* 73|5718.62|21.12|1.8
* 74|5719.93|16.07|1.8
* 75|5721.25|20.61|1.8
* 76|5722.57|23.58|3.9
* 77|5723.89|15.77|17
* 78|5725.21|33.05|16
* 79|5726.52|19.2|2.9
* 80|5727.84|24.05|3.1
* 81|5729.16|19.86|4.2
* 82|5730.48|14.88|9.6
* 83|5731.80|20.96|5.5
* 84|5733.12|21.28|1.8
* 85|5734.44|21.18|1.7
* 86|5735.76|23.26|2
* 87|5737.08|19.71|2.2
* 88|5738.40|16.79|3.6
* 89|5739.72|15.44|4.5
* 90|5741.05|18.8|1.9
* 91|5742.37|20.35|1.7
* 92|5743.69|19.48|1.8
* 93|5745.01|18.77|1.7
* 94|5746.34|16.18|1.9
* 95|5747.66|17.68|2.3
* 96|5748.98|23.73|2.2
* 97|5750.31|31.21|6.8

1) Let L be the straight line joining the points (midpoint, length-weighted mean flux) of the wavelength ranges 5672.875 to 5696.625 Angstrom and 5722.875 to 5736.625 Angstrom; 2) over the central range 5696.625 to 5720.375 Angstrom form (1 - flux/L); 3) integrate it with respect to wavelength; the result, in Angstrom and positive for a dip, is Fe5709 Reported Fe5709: 2.9 Angstrom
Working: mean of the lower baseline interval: 22.1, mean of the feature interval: 19.1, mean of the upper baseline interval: 21.4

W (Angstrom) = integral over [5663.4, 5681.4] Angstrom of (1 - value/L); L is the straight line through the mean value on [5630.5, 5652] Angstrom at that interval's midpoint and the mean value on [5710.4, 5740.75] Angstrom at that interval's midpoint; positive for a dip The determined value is 0.42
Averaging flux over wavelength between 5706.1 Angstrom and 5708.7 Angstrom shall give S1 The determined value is 19.9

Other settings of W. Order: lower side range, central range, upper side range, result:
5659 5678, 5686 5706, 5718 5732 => -0.99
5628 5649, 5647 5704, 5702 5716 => -1.87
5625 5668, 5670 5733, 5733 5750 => -3.70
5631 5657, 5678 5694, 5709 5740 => -2.63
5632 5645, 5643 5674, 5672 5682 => 2.42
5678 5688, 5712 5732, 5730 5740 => 0.07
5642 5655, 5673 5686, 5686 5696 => -0.73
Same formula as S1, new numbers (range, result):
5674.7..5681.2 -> 21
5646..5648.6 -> 21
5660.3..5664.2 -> 17.9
